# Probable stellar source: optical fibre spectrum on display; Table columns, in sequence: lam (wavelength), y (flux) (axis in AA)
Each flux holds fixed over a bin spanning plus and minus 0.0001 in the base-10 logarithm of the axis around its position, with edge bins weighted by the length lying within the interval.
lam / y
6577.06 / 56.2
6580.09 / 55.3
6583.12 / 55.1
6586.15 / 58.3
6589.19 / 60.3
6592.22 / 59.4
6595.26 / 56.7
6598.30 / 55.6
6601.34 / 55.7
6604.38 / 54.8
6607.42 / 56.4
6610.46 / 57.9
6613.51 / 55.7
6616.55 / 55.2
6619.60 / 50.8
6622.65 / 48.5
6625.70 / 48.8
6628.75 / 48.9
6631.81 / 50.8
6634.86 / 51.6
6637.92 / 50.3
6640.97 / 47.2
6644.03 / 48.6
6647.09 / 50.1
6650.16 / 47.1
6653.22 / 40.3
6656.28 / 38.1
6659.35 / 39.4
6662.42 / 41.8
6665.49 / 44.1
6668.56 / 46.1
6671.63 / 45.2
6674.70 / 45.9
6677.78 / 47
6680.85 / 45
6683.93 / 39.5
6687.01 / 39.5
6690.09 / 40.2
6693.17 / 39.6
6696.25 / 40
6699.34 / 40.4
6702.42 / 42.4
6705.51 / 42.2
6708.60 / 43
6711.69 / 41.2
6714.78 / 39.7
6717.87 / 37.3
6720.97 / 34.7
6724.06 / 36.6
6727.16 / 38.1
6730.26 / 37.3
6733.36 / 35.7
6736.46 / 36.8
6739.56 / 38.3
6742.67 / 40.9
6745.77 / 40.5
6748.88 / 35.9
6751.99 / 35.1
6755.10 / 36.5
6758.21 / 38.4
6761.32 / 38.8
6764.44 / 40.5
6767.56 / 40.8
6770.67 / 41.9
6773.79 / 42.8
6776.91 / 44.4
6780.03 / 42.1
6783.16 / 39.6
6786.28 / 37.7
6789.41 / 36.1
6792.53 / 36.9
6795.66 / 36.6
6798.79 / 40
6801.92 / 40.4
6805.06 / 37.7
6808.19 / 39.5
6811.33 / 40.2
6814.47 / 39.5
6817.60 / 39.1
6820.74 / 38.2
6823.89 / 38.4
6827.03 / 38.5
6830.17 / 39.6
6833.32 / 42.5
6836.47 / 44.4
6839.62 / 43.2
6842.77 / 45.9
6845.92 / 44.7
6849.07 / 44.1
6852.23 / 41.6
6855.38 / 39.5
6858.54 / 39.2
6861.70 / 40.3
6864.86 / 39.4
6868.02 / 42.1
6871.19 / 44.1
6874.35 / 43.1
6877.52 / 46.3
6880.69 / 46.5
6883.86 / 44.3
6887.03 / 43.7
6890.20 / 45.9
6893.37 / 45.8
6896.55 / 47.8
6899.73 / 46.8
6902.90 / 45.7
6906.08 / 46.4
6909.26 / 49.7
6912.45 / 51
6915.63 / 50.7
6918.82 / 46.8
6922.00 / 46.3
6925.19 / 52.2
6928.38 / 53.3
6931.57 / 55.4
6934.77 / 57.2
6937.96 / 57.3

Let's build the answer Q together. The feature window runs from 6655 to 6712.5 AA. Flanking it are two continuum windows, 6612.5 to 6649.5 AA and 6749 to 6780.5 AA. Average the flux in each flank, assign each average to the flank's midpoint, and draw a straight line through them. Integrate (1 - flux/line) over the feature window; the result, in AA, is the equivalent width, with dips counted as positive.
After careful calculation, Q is 5.0 AA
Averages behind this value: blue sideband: 50.4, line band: 42.2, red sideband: 39.9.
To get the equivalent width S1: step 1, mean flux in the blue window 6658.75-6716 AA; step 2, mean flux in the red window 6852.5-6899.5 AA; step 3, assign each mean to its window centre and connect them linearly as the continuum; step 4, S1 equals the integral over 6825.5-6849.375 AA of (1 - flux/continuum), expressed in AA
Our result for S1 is 0.24 AA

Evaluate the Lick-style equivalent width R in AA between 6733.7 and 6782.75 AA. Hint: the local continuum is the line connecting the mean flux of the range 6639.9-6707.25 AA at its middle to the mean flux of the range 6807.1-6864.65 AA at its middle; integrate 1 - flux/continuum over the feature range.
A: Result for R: 2.9 AA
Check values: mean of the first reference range 43.1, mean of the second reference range 41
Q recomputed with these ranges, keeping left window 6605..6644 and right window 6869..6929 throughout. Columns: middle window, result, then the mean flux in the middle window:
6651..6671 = 3.6 AA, 42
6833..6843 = 0.9 AA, 43.9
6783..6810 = 5.9 AA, 38.2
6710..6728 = 4.4 AA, 38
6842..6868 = 3.3 AA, 41.7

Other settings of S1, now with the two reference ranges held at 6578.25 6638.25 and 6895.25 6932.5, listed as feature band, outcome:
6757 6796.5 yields 9.01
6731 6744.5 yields 3.69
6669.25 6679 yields 1.33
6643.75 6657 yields 2.17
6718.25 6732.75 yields 4.36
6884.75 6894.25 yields 0.89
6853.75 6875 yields 3.85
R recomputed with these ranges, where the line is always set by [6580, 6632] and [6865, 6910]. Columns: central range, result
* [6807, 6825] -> 3.2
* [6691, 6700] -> 2.0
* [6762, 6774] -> 2.0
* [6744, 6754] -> 2.6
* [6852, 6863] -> 1.5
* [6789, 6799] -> 2.3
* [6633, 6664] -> 4.6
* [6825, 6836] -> 1.6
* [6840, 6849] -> 0.4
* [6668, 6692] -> 4.1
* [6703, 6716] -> 2.4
